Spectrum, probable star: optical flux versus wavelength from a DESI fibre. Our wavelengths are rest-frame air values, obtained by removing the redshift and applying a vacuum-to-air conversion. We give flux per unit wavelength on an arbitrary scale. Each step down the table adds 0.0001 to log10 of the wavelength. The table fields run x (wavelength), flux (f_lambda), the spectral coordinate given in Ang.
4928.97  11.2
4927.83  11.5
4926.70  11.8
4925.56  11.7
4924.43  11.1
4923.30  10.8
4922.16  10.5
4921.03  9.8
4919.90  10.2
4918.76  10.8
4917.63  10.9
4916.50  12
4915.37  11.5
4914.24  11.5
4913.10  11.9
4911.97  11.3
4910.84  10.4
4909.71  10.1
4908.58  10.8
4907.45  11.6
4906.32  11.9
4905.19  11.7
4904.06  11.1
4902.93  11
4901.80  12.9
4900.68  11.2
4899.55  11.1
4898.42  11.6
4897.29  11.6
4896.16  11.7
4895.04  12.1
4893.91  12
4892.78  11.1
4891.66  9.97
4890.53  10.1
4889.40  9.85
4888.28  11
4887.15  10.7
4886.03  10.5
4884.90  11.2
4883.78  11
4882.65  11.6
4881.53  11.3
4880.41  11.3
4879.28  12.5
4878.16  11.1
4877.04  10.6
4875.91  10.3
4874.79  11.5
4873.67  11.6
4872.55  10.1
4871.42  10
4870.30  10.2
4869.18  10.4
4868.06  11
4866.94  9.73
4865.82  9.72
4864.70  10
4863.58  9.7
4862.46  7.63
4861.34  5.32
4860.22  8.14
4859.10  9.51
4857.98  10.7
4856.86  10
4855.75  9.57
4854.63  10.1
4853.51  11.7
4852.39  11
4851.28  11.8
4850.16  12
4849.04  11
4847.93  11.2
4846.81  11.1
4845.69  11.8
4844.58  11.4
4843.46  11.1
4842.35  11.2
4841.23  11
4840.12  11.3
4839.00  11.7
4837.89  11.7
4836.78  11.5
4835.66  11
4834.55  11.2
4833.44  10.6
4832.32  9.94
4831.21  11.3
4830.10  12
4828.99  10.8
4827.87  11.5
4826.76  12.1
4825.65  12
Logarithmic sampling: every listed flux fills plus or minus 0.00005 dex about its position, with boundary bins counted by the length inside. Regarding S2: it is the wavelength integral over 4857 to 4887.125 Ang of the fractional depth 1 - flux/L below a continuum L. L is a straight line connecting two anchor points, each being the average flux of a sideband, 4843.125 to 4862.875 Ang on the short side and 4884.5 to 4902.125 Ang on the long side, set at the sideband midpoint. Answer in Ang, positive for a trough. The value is 1.2 Ang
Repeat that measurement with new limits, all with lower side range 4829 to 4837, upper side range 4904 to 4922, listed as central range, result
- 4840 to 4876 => 2.2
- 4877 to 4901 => -0.2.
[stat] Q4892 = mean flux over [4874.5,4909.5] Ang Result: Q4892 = 11.2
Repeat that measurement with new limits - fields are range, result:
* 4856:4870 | 9.35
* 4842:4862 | 10.5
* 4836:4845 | 11.3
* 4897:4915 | 11.4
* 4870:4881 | 10.9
